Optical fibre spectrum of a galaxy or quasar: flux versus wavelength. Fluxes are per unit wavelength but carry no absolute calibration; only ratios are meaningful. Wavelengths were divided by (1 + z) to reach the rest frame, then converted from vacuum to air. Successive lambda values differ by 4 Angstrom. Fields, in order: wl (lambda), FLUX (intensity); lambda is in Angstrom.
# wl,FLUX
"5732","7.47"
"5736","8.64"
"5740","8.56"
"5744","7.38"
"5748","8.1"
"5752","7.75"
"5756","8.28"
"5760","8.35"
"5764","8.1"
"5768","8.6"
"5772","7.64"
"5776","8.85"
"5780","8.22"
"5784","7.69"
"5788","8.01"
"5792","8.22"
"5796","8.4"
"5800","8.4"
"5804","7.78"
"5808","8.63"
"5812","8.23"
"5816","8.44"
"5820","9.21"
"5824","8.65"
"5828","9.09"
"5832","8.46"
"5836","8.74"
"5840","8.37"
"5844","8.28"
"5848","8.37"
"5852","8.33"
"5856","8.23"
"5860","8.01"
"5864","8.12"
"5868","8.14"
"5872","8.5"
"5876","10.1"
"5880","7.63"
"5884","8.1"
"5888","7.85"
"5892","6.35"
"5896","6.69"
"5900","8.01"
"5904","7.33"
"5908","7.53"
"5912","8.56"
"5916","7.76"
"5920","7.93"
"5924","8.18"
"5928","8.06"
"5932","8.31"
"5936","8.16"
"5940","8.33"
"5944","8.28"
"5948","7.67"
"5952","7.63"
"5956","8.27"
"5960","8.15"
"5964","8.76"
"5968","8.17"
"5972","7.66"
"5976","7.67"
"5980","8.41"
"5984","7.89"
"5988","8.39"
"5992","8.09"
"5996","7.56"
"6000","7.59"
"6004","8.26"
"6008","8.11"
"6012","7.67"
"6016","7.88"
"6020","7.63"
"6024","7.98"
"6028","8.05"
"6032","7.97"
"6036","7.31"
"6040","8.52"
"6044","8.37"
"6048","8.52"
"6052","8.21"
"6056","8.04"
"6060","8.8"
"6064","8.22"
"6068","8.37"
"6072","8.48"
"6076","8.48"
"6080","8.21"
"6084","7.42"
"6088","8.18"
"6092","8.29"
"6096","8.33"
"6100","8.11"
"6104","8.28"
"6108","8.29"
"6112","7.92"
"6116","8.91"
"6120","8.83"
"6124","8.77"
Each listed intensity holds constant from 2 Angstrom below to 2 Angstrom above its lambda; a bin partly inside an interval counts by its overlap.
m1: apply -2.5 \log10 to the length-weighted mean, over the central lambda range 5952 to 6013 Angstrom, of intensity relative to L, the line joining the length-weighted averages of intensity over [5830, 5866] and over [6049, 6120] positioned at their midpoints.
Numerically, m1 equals 0.035 mag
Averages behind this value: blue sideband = 8.32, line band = 8.04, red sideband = 8.29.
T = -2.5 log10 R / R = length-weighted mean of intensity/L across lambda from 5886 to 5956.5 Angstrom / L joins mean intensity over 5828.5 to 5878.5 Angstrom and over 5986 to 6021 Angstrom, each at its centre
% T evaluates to 0.05 mag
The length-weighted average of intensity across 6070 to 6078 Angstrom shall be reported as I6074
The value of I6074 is 8.48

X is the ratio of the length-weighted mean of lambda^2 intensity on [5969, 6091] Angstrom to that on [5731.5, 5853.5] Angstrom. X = 1.05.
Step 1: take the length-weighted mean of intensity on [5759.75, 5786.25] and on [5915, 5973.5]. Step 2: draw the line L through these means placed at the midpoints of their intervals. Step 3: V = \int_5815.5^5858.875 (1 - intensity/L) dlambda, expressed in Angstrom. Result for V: -2.1 Angstrom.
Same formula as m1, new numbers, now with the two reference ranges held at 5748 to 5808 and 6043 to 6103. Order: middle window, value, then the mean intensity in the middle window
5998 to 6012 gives 0.04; 7.94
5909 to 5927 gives 0.02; 8.07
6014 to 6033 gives 0.05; 7.9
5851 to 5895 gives 0.02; 8.09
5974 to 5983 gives 0.03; 8.02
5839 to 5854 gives -0.02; 8.34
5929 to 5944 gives 0.00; 8.25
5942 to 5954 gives 0.05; 7.86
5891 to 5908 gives 0.14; 7.19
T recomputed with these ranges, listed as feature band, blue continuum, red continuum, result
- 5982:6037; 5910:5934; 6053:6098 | 0.042 mag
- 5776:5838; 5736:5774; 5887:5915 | -0.072 mag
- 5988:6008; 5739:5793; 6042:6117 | 0.038 mag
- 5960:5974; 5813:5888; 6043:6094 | 0.023 mag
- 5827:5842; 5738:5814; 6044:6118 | -0.058 mag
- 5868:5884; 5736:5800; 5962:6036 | -0.067 mag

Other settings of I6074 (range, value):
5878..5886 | 7.87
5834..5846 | 8.46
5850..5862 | 8.19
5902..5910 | 7.43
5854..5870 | 8.12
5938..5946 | 8.3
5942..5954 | 7.86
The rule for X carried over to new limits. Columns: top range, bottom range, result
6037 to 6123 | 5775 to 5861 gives 1.08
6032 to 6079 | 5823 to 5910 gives 1.09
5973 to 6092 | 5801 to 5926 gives 1.05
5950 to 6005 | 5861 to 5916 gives 1.05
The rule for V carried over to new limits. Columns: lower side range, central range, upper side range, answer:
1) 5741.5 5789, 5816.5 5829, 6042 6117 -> -1.2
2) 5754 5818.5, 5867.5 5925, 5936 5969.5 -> 2.0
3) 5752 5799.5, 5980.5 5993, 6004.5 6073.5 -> 0.0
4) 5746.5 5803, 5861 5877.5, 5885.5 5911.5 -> -2.3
